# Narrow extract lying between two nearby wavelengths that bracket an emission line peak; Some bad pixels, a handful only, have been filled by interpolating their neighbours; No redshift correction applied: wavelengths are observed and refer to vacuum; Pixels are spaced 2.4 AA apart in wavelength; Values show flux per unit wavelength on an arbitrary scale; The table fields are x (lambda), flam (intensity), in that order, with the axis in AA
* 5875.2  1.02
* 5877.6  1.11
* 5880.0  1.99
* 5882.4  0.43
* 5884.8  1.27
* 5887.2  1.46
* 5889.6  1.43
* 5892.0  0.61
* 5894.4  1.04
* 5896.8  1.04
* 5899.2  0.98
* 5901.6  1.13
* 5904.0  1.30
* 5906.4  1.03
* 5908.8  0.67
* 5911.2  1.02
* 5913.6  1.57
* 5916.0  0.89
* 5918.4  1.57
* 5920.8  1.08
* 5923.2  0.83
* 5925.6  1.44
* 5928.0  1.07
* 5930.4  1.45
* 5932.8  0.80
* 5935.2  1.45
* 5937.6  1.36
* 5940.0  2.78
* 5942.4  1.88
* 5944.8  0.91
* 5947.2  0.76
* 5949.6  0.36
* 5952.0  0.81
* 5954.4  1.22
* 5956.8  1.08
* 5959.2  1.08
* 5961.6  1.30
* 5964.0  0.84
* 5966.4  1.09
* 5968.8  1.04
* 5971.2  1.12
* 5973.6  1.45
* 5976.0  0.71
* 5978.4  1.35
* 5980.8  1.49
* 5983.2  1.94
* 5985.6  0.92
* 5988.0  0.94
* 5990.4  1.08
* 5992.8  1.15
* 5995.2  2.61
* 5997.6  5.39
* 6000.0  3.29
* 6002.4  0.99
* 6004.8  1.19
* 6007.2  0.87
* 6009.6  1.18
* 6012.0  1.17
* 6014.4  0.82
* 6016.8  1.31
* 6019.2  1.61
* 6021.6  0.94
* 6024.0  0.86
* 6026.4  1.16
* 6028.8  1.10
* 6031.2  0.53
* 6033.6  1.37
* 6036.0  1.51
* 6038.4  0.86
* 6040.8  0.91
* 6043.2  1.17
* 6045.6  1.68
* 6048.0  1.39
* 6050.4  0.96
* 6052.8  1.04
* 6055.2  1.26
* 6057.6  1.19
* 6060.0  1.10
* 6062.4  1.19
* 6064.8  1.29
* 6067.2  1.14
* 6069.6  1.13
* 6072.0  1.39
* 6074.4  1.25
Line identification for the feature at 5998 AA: [O III]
